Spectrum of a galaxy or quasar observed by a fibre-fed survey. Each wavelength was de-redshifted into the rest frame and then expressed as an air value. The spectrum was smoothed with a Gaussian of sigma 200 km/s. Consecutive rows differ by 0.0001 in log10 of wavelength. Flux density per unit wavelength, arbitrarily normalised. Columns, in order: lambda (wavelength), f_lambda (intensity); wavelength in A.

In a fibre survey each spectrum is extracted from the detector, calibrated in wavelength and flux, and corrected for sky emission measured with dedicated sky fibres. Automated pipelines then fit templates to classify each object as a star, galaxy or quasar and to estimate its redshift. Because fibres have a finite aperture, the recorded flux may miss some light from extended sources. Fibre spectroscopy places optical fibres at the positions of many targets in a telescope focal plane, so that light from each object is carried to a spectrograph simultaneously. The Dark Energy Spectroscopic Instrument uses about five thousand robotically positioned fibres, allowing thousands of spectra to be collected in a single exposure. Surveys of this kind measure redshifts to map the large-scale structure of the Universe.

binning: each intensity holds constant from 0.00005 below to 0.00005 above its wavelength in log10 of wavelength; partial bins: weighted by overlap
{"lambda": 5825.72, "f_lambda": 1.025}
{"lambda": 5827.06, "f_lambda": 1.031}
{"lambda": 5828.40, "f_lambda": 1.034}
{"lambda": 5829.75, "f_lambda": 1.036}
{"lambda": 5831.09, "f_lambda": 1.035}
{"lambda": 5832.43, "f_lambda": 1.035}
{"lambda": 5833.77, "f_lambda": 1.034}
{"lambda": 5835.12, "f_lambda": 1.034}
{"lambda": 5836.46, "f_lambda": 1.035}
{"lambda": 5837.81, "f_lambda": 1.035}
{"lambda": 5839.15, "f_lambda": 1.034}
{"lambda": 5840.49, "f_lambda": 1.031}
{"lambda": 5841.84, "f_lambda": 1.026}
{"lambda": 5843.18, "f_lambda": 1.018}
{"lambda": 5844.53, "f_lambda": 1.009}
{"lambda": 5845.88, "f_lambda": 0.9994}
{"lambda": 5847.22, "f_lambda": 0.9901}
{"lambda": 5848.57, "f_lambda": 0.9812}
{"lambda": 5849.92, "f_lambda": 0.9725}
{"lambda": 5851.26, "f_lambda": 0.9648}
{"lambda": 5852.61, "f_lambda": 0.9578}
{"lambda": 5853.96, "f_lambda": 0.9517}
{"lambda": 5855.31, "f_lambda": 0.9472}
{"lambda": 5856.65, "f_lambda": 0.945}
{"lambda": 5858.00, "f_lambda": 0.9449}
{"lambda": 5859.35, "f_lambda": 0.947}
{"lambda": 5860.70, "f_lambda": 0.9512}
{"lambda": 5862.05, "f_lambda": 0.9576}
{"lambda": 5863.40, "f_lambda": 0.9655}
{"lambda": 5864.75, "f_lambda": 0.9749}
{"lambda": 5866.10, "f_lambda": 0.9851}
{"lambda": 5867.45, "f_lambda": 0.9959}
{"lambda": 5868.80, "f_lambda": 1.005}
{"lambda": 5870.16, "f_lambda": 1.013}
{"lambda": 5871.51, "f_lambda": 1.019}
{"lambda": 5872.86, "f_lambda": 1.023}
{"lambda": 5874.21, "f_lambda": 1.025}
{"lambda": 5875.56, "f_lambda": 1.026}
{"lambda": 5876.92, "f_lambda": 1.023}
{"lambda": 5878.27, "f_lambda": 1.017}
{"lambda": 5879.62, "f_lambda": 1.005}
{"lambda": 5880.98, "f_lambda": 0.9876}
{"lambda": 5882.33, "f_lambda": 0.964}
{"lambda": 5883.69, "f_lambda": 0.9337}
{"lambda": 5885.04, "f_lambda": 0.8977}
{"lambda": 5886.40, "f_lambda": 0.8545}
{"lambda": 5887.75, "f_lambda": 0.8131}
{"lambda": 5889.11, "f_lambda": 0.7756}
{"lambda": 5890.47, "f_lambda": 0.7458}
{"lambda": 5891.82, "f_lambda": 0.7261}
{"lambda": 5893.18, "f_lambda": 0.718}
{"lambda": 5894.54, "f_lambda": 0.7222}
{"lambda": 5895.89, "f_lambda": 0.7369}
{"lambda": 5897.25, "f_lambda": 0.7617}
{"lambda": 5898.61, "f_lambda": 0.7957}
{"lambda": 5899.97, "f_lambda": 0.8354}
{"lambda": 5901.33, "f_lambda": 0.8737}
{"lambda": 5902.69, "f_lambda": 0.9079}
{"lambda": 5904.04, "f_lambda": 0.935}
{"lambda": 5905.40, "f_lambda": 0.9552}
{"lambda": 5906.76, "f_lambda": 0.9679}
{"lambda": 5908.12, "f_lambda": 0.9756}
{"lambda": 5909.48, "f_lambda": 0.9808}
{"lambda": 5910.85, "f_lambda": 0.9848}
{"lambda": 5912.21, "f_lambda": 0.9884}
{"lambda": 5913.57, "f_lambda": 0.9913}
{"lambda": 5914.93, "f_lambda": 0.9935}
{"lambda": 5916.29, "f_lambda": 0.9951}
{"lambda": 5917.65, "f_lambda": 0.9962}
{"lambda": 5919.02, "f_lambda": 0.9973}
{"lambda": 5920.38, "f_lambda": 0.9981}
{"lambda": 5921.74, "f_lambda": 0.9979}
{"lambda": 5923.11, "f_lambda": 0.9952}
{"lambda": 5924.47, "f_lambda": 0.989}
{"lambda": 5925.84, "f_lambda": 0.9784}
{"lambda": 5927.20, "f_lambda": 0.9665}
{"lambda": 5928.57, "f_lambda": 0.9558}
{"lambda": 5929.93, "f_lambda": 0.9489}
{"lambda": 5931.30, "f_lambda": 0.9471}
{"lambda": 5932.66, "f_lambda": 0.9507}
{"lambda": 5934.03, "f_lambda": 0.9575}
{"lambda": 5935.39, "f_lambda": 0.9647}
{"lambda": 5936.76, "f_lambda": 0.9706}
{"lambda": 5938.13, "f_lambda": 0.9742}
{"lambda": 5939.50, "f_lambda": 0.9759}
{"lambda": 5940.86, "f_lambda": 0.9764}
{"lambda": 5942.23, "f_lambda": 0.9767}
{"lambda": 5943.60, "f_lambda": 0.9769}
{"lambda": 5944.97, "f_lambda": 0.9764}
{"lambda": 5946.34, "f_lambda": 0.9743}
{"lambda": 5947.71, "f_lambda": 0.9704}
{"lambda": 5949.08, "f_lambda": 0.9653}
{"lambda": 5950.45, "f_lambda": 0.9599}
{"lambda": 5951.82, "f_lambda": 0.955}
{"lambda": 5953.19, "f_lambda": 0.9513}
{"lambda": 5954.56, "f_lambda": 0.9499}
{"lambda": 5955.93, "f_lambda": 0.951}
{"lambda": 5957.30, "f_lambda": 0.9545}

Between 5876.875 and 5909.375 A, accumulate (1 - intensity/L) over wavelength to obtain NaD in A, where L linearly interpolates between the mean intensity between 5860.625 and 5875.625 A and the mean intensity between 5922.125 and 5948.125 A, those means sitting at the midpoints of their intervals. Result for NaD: 3.8 A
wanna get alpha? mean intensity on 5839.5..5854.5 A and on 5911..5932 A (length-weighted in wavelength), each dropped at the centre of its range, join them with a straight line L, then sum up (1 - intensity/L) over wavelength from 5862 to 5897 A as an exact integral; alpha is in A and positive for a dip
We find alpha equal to 2.53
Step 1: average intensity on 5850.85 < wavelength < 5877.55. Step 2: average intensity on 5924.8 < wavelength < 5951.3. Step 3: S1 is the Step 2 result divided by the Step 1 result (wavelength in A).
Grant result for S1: 0.99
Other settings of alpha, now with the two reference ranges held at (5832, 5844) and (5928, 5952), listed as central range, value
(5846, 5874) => 1.12 A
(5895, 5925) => 1.45 A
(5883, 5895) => 2.38 A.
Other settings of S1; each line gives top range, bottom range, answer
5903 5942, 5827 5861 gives 0.98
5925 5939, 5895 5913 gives 1.07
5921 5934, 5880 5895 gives 1.16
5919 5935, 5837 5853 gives 0.97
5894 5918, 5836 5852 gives 0.90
